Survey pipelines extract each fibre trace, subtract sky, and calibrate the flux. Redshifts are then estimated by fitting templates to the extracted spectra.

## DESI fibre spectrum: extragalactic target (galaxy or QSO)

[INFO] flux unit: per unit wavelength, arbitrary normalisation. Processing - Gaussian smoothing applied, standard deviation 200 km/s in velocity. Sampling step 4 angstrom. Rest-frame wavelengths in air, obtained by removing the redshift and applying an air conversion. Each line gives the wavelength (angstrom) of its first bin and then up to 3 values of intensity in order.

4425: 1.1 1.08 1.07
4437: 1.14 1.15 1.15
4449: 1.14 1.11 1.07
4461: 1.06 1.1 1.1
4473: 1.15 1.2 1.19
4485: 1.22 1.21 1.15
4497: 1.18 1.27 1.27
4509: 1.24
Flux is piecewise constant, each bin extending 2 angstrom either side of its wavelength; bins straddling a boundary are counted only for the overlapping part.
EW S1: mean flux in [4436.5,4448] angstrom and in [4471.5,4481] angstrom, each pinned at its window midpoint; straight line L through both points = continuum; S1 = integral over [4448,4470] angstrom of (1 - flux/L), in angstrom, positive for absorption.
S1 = 1.3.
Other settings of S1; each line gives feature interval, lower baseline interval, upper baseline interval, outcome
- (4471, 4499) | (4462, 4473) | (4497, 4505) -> -0.2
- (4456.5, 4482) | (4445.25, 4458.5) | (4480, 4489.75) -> 0.9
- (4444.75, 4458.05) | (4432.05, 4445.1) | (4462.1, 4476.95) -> 0.1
